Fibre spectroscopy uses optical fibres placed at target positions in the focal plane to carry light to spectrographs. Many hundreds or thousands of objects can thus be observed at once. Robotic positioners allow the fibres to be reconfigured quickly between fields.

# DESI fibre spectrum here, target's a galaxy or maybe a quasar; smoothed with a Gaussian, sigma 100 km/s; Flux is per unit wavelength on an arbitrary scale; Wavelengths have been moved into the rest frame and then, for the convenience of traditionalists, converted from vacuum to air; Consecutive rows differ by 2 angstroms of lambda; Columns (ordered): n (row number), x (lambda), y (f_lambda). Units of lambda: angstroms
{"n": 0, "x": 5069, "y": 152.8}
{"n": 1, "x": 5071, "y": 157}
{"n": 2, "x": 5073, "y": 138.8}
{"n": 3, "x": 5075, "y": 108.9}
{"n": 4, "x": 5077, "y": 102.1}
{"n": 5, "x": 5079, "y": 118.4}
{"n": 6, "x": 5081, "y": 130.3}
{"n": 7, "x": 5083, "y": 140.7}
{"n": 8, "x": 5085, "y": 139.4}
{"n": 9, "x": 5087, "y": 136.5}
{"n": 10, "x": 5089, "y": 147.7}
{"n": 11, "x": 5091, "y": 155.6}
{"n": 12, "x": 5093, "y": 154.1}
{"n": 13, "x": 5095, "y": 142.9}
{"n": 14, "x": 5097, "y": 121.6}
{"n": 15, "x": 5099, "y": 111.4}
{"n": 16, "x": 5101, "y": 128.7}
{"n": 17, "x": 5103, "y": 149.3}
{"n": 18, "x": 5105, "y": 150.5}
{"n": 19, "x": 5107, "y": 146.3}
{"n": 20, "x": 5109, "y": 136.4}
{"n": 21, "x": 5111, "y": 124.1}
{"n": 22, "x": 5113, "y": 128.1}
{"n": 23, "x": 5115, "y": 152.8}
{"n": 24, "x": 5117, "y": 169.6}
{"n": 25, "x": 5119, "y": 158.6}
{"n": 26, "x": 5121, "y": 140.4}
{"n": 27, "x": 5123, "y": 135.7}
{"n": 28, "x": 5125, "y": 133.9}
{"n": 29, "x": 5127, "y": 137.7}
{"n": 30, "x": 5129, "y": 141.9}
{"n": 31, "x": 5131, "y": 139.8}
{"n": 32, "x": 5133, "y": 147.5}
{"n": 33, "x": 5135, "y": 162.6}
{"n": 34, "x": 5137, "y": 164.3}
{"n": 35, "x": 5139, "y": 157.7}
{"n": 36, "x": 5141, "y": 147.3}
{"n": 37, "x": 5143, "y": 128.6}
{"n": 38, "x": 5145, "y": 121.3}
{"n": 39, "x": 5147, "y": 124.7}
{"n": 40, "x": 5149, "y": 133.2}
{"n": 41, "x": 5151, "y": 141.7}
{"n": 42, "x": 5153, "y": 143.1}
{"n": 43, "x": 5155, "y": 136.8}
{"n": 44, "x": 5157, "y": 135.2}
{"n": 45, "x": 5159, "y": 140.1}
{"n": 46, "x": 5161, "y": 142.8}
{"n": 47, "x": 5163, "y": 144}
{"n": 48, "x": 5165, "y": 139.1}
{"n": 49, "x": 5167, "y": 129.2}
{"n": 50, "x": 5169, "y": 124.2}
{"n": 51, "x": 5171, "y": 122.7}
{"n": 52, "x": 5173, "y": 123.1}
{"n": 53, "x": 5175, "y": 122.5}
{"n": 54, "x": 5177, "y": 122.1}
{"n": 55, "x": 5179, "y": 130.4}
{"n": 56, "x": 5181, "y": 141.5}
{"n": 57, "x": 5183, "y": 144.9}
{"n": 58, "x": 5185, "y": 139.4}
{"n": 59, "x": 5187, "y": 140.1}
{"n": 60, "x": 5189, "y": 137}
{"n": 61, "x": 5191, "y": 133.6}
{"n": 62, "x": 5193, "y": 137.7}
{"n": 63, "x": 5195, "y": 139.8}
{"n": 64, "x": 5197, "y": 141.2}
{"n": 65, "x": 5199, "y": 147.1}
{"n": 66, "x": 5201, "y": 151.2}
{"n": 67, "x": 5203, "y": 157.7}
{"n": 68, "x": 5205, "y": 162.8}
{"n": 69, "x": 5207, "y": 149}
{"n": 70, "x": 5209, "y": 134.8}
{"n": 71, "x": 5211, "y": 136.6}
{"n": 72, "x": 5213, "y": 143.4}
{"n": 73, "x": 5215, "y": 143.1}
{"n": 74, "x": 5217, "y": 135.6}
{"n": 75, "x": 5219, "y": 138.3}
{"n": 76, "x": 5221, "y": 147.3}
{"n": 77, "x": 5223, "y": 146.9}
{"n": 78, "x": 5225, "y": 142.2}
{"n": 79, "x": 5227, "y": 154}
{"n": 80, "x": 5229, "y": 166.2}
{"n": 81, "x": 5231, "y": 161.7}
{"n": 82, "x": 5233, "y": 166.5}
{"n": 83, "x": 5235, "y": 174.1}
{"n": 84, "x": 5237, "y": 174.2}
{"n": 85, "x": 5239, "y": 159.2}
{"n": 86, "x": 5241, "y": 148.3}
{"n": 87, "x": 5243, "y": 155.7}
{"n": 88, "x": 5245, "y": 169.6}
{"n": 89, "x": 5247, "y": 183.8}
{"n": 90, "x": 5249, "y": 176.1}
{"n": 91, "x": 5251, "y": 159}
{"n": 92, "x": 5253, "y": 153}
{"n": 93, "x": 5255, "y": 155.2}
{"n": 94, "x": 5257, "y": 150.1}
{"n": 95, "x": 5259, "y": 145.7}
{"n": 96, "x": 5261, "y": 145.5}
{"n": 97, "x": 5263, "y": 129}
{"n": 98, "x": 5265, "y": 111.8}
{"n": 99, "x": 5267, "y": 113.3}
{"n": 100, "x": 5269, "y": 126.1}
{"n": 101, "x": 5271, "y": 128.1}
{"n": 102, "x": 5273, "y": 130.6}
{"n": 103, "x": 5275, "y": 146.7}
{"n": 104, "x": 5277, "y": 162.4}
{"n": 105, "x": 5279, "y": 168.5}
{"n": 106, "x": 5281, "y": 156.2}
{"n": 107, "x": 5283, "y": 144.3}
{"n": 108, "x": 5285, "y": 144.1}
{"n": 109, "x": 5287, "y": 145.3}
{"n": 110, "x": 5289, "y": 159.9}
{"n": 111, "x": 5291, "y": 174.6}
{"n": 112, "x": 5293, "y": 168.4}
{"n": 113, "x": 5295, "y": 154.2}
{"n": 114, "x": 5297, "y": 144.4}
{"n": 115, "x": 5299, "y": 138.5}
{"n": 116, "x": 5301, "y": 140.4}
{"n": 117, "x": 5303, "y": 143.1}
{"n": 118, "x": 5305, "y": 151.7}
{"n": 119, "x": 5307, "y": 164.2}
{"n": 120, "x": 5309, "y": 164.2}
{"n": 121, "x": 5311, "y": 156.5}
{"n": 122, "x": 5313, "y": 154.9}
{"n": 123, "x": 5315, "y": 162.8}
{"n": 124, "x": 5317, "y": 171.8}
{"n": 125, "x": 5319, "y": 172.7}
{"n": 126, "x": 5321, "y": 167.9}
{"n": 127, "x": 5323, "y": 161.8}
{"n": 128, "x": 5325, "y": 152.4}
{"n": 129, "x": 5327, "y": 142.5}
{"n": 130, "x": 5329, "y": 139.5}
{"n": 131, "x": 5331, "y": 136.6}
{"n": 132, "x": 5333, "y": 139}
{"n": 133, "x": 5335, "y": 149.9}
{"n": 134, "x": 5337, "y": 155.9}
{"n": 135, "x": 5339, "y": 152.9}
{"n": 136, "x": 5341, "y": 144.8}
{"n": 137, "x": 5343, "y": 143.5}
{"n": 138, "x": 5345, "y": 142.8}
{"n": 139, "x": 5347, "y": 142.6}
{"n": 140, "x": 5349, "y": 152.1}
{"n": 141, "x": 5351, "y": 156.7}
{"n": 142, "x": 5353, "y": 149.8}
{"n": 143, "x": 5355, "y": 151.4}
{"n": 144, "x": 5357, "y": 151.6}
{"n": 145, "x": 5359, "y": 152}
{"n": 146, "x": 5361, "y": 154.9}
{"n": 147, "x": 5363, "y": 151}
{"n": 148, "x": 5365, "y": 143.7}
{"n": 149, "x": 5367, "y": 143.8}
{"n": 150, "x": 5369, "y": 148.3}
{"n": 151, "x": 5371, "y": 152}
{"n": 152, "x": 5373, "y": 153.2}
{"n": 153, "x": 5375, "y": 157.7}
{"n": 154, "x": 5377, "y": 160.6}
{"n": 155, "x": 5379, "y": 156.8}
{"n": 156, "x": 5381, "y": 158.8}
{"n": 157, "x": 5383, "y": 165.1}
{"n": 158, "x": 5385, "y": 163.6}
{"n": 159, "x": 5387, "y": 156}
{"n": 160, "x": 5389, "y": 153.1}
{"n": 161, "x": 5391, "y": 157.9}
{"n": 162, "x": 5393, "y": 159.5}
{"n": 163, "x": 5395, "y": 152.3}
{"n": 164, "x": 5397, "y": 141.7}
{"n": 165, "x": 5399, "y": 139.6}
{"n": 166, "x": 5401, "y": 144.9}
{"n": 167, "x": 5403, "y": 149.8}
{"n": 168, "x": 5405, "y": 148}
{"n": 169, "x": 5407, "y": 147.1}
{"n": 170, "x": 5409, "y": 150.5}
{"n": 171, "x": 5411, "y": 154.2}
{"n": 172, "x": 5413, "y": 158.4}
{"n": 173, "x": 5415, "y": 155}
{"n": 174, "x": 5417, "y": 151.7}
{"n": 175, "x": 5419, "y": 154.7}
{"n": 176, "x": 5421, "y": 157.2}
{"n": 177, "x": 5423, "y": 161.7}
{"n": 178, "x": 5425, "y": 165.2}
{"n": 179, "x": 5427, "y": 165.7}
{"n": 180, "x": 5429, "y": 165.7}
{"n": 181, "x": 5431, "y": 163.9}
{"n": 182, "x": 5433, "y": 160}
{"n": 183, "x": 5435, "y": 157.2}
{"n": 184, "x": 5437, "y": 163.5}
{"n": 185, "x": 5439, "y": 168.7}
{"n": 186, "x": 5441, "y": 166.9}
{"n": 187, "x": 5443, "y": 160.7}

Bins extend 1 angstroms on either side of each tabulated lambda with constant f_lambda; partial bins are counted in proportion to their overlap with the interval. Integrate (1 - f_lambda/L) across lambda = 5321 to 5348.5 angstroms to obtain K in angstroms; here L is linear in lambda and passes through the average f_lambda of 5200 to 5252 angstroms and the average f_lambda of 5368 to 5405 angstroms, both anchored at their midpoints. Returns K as 1.2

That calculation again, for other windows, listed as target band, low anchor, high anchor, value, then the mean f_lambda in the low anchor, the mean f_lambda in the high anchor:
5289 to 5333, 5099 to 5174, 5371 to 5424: -1.7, 140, 154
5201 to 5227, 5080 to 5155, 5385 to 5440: 0.1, 141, 156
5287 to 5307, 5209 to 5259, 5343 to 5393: 0.2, 155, 153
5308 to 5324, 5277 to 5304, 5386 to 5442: -1.1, 153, 156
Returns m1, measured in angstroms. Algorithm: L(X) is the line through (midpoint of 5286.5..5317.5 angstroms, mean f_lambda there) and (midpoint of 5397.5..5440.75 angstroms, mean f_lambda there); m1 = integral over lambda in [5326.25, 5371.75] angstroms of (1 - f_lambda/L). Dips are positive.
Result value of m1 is 2.4 angstroms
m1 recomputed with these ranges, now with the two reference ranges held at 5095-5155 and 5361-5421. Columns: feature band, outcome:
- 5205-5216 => 0.1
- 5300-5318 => -0.9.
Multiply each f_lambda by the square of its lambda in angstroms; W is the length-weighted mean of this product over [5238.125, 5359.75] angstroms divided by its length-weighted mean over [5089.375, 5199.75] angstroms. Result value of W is 1.2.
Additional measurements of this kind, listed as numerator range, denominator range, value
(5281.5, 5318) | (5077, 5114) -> 1.23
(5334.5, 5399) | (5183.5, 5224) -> 1.13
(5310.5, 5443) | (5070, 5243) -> 1.19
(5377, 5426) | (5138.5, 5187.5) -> 1.25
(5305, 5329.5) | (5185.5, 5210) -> 1.16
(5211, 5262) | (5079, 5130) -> 1.17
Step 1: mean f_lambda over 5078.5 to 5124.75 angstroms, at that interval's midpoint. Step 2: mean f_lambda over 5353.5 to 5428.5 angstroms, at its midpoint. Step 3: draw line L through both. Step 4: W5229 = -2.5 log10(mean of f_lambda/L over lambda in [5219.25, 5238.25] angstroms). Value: -0.09 mag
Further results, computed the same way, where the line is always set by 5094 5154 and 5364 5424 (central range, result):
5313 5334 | -0.03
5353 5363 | 0.00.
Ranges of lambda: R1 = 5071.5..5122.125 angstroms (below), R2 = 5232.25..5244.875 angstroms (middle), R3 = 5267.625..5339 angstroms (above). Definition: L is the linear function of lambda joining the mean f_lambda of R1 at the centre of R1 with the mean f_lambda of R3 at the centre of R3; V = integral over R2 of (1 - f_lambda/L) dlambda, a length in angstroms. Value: -1.4 angstroms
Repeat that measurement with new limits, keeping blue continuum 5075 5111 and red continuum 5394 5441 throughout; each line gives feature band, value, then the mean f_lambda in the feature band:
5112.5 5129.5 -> -1.0 angstroms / 145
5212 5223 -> 0.1 angstroms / 142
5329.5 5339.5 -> 0.3 angstroms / 146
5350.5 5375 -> 0.2 angstroms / 151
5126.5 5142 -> -1.4 angstroms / 150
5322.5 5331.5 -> 0.2 angstroms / 146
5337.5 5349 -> 0.4 angstroms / 146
